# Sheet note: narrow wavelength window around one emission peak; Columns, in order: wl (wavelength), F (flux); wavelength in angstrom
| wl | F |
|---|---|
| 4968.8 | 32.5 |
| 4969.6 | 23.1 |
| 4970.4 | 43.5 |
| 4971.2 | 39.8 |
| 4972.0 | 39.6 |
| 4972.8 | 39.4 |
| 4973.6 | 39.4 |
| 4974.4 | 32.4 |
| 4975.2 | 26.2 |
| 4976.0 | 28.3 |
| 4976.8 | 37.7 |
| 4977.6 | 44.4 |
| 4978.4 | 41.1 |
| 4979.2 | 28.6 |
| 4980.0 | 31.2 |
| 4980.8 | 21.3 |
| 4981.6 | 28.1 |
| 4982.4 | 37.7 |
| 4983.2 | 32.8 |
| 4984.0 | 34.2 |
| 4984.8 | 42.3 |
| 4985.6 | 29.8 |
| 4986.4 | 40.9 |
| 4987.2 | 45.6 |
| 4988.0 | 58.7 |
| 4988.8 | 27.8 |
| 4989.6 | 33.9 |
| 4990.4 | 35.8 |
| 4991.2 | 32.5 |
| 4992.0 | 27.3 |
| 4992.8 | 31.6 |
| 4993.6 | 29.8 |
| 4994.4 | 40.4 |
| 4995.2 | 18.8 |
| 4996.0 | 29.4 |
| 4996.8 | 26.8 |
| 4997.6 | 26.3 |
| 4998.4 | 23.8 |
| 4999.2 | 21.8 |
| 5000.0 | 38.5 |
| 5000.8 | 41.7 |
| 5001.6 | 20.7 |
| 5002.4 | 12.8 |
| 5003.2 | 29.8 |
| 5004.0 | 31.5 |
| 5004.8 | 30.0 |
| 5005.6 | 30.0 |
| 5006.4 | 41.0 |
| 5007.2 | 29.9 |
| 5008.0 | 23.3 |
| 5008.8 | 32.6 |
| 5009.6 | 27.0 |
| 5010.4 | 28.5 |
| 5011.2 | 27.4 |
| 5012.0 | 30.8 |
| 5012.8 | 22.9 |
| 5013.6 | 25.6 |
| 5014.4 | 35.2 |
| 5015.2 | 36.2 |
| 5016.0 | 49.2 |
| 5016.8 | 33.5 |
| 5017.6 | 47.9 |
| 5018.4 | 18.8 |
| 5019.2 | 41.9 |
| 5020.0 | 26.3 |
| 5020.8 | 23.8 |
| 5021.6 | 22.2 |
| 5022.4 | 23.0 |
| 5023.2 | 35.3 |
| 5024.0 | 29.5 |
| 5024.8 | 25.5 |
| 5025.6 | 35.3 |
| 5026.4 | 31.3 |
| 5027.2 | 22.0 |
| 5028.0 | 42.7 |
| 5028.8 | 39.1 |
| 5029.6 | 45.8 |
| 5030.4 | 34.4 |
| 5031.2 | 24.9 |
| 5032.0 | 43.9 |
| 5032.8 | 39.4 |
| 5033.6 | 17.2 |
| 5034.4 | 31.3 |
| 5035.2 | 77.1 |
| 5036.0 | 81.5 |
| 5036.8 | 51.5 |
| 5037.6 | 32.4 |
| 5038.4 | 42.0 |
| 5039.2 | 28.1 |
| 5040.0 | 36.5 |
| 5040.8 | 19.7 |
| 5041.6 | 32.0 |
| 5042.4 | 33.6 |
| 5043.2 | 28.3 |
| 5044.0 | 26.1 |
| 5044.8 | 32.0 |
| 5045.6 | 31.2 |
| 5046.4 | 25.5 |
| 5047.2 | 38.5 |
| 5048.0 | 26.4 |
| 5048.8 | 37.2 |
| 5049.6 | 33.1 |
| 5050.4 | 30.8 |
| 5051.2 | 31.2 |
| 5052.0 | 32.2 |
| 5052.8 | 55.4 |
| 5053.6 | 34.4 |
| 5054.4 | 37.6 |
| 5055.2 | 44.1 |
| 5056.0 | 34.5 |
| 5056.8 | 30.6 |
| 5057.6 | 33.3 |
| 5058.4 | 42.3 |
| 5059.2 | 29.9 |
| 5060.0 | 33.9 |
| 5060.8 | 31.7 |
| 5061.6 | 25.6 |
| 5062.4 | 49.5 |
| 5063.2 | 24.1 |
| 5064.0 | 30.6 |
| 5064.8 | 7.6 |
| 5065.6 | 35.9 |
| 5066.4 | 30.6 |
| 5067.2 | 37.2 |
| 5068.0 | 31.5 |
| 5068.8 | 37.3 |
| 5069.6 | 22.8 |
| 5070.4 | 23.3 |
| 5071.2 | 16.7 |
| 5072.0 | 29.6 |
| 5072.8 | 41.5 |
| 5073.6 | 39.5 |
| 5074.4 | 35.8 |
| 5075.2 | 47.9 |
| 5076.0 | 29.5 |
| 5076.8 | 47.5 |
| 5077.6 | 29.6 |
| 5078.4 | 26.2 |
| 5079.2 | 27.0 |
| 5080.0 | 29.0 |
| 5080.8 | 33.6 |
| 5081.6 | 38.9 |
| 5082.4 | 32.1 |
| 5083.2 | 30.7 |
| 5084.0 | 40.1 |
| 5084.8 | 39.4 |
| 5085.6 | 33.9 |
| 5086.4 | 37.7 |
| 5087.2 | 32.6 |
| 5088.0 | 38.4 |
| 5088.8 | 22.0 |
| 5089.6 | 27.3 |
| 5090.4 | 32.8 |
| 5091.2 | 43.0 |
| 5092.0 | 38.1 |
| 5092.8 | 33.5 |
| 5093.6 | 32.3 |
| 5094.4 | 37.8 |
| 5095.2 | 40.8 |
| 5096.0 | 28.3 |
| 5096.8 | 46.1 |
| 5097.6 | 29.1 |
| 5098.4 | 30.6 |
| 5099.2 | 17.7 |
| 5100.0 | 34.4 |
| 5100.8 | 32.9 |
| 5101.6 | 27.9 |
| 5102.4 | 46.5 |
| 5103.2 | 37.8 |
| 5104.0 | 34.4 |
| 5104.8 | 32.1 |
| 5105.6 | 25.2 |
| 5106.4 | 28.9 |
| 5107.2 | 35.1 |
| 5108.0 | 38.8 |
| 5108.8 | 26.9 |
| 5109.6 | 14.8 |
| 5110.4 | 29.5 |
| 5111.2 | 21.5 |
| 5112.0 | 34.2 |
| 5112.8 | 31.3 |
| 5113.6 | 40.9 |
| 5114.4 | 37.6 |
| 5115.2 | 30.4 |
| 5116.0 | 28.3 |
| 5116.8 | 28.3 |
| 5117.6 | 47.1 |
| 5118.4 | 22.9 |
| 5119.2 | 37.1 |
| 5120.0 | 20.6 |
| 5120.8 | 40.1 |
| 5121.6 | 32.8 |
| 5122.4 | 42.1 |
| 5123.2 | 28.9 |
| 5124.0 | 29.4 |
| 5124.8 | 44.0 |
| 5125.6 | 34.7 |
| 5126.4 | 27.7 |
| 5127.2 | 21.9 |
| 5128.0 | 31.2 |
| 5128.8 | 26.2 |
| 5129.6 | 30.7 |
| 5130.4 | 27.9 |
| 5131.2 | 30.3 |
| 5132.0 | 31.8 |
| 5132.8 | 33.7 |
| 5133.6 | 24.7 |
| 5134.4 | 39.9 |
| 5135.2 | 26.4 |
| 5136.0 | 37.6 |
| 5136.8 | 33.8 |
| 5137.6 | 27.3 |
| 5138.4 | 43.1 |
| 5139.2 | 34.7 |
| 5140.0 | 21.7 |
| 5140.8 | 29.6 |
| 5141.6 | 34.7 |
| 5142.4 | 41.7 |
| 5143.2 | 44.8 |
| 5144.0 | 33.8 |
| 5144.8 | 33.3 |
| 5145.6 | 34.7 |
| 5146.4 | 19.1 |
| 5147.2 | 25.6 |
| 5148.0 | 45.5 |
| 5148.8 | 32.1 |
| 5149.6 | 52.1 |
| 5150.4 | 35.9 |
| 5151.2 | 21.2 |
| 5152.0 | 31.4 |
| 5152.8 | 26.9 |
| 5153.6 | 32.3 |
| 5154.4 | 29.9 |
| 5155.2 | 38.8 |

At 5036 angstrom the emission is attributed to [O III]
